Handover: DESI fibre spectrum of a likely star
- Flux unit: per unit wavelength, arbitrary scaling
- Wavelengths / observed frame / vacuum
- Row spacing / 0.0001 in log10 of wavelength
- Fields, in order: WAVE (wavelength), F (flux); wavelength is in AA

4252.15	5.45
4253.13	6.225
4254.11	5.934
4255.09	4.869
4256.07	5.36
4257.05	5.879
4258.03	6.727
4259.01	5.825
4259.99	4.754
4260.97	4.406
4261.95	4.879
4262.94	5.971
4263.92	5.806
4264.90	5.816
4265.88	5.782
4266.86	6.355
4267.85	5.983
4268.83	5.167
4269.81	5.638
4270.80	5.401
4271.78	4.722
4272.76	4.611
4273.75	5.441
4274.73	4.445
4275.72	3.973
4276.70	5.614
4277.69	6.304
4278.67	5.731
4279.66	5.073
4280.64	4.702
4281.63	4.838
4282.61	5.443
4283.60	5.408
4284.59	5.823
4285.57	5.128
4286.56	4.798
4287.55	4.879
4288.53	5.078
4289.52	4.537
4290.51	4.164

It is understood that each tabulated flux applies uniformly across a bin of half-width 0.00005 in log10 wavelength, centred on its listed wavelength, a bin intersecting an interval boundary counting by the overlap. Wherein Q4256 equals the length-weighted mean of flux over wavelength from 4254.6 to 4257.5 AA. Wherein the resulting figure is 5.36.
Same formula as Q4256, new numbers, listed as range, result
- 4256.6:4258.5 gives 6.31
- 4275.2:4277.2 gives 4.78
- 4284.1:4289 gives 5.15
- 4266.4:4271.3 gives 5.7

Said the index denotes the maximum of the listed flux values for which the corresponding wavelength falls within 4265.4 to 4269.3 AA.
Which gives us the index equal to 6.355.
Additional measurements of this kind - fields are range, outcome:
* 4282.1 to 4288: 5.823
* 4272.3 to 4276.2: 5.441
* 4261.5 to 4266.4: 5.971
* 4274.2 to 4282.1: 6.304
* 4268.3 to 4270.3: 5.638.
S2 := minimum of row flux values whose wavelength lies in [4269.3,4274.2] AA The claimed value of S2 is 4.611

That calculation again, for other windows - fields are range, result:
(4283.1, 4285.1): 5.408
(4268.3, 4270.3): 5.167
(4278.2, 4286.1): 4.702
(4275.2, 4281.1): 3.973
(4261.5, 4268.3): 4.879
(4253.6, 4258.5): 4.869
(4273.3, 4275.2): 4.445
